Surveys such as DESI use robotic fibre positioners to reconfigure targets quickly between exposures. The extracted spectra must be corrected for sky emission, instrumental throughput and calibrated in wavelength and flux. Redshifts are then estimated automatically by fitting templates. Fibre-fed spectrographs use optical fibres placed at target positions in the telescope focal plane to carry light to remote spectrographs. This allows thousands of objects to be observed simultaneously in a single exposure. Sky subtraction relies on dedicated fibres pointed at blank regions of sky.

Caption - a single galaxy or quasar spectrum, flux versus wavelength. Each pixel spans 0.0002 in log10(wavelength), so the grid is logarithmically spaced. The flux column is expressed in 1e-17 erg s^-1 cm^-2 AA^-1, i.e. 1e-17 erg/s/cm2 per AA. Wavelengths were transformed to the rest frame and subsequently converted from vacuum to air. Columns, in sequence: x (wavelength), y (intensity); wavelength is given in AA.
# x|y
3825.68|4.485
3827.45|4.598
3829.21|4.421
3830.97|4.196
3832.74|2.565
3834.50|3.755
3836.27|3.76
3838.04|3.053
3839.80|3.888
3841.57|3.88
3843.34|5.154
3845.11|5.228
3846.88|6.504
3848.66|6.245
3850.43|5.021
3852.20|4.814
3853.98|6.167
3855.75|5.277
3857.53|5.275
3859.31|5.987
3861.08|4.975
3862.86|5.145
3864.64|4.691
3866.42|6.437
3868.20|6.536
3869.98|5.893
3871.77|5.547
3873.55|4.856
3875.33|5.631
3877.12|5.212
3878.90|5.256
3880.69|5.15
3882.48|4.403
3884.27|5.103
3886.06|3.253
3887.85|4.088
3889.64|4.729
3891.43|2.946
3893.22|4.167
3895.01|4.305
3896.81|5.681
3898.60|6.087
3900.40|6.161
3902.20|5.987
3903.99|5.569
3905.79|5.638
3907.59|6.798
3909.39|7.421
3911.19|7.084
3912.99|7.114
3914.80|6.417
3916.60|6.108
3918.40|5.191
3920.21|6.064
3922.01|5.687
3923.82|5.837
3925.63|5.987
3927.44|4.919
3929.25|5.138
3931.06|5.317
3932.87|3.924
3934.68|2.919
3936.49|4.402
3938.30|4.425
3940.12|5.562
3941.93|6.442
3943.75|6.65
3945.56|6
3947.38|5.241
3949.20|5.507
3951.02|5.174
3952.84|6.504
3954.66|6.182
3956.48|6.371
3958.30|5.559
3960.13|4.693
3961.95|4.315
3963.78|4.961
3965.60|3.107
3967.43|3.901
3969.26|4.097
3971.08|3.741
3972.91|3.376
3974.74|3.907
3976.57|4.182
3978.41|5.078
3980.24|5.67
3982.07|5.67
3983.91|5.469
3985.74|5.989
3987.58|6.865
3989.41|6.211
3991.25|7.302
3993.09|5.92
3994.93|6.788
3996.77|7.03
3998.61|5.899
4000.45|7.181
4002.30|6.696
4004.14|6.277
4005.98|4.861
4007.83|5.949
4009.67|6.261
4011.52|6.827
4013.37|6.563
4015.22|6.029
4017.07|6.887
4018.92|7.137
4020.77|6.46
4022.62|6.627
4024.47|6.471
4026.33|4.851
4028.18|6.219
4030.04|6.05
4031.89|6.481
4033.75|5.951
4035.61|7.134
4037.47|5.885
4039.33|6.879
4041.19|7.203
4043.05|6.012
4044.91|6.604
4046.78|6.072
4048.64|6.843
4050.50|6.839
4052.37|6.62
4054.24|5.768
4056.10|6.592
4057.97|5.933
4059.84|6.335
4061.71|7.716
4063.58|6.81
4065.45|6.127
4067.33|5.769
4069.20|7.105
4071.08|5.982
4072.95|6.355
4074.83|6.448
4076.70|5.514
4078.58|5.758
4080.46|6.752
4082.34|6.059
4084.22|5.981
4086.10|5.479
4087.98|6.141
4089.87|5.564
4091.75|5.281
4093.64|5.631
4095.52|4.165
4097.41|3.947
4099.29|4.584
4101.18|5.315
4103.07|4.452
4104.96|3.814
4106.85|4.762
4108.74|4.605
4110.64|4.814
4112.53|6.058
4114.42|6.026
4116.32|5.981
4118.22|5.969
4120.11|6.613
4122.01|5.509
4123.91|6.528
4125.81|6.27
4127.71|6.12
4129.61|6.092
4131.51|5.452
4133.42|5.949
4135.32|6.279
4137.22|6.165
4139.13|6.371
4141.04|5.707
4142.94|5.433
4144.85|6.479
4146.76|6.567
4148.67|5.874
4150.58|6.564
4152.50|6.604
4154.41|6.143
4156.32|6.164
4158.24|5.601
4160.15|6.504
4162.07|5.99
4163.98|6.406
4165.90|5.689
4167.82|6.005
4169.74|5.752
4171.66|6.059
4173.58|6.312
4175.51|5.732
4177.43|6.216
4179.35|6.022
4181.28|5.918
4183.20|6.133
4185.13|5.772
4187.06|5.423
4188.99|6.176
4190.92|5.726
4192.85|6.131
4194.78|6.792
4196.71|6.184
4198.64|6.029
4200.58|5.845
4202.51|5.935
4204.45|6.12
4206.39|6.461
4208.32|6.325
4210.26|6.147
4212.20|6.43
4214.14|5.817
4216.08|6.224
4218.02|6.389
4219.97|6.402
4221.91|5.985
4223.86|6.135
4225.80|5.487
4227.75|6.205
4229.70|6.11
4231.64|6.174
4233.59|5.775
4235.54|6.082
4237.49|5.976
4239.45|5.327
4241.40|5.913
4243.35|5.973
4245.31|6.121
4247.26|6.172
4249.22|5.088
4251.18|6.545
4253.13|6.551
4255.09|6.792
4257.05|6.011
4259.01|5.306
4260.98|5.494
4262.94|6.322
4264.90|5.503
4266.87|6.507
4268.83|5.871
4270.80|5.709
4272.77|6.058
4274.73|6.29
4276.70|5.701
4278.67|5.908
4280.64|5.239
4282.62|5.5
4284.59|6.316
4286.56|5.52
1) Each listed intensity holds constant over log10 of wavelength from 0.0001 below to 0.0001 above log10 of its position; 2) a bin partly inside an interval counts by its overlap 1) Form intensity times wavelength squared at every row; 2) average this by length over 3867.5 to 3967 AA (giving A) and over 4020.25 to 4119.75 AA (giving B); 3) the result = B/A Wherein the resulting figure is 1.20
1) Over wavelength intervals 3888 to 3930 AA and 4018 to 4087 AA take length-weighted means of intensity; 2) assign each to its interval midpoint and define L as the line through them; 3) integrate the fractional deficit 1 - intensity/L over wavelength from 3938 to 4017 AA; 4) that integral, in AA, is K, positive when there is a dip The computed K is 5.0 AA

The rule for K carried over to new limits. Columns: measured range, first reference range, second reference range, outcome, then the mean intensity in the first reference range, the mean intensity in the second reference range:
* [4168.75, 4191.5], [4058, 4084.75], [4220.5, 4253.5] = 0.58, 6.33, 5.97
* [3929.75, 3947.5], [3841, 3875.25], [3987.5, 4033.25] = 2.60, 5.47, 6.38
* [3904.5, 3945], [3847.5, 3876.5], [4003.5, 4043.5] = 1.06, 5.54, 6.32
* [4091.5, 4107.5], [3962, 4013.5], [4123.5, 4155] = 3.61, 5.53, 6.15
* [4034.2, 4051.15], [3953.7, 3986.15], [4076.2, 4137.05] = -4.56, 4.78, 5.55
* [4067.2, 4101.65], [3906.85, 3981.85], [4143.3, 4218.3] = 0.57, 5.29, 6.11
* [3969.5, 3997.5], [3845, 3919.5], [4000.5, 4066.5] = 2.79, 5.48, 6.41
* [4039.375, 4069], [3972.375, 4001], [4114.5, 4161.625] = -2.84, 5.8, 6.12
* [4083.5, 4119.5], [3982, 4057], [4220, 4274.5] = 6.02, 6.38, 5.98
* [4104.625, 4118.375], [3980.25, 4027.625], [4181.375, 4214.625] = 2.02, 6.32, 6.09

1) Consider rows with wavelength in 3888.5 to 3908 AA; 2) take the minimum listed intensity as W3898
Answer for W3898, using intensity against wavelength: 2.946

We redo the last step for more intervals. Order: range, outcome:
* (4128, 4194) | 5.423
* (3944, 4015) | 3.107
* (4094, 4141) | 3.814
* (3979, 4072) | 4.851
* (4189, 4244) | 5.327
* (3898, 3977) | 2.919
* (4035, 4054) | 5.885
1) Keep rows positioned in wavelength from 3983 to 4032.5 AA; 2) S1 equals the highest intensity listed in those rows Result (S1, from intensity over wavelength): 7.302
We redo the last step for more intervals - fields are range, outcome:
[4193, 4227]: 6.792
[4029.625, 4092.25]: 7.716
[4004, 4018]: 6.887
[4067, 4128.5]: 7.105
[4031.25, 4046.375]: 7.203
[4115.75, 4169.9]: 6.613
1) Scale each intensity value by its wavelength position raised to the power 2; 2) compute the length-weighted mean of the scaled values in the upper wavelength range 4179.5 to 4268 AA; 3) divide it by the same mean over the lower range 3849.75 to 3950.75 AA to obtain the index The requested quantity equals 1.3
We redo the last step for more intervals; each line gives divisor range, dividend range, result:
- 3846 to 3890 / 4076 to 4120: 1.14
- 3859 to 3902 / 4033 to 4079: 1.38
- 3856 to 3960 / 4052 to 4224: 1.23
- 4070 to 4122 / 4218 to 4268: 1.17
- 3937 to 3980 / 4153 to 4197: 1.34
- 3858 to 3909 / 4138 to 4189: 1.33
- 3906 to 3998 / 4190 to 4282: 1.26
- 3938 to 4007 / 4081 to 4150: 1.10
